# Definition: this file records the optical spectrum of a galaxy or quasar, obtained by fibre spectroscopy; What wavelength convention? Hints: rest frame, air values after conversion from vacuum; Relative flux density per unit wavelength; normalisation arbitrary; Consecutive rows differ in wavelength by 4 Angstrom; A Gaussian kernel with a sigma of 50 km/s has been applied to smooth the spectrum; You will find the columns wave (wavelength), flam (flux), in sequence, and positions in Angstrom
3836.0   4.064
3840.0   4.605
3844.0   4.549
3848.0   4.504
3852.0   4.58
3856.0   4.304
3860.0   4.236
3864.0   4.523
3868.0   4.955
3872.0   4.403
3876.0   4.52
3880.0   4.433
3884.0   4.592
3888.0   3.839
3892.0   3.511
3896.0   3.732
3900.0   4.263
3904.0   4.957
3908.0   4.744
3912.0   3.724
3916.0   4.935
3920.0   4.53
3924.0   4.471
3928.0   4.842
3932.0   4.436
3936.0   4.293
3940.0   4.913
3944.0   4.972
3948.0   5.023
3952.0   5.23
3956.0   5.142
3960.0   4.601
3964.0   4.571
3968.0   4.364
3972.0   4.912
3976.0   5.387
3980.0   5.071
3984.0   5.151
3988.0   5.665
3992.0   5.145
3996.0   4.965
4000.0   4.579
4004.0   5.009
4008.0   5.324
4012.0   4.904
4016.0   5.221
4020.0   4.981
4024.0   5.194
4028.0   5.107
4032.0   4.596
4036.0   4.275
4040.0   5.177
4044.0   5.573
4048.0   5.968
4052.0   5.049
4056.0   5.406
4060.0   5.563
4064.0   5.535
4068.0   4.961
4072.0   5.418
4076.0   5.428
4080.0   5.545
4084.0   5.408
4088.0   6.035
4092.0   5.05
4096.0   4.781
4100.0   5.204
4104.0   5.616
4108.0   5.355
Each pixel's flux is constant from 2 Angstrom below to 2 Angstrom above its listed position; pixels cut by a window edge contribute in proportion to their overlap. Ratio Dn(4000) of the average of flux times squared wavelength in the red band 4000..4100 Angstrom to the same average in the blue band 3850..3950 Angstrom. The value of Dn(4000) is 1.26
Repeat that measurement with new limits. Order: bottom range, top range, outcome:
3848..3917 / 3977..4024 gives 1.24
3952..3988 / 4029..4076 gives 1.10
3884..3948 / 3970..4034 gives 1.19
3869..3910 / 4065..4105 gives 1.37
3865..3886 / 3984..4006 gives 1.18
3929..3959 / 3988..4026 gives 1.08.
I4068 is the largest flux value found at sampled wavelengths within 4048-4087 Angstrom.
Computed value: 5.968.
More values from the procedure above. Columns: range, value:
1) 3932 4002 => 5.665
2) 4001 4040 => 5.324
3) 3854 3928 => 4.957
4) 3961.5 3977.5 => 5.387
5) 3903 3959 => 5.23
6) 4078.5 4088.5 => 6.035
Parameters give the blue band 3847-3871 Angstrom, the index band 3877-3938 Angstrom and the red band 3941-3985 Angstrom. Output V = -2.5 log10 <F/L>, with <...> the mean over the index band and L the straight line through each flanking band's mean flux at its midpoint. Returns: 0.09 mag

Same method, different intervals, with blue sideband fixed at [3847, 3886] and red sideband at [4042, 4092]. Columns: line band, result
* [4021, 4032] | 0.05 mag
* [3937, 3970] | 0.02 mag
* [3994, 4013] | 0.04 mag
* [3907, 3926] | 0.07 mag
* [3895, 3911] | 0.06 mag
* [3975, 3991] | -0.05 mag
